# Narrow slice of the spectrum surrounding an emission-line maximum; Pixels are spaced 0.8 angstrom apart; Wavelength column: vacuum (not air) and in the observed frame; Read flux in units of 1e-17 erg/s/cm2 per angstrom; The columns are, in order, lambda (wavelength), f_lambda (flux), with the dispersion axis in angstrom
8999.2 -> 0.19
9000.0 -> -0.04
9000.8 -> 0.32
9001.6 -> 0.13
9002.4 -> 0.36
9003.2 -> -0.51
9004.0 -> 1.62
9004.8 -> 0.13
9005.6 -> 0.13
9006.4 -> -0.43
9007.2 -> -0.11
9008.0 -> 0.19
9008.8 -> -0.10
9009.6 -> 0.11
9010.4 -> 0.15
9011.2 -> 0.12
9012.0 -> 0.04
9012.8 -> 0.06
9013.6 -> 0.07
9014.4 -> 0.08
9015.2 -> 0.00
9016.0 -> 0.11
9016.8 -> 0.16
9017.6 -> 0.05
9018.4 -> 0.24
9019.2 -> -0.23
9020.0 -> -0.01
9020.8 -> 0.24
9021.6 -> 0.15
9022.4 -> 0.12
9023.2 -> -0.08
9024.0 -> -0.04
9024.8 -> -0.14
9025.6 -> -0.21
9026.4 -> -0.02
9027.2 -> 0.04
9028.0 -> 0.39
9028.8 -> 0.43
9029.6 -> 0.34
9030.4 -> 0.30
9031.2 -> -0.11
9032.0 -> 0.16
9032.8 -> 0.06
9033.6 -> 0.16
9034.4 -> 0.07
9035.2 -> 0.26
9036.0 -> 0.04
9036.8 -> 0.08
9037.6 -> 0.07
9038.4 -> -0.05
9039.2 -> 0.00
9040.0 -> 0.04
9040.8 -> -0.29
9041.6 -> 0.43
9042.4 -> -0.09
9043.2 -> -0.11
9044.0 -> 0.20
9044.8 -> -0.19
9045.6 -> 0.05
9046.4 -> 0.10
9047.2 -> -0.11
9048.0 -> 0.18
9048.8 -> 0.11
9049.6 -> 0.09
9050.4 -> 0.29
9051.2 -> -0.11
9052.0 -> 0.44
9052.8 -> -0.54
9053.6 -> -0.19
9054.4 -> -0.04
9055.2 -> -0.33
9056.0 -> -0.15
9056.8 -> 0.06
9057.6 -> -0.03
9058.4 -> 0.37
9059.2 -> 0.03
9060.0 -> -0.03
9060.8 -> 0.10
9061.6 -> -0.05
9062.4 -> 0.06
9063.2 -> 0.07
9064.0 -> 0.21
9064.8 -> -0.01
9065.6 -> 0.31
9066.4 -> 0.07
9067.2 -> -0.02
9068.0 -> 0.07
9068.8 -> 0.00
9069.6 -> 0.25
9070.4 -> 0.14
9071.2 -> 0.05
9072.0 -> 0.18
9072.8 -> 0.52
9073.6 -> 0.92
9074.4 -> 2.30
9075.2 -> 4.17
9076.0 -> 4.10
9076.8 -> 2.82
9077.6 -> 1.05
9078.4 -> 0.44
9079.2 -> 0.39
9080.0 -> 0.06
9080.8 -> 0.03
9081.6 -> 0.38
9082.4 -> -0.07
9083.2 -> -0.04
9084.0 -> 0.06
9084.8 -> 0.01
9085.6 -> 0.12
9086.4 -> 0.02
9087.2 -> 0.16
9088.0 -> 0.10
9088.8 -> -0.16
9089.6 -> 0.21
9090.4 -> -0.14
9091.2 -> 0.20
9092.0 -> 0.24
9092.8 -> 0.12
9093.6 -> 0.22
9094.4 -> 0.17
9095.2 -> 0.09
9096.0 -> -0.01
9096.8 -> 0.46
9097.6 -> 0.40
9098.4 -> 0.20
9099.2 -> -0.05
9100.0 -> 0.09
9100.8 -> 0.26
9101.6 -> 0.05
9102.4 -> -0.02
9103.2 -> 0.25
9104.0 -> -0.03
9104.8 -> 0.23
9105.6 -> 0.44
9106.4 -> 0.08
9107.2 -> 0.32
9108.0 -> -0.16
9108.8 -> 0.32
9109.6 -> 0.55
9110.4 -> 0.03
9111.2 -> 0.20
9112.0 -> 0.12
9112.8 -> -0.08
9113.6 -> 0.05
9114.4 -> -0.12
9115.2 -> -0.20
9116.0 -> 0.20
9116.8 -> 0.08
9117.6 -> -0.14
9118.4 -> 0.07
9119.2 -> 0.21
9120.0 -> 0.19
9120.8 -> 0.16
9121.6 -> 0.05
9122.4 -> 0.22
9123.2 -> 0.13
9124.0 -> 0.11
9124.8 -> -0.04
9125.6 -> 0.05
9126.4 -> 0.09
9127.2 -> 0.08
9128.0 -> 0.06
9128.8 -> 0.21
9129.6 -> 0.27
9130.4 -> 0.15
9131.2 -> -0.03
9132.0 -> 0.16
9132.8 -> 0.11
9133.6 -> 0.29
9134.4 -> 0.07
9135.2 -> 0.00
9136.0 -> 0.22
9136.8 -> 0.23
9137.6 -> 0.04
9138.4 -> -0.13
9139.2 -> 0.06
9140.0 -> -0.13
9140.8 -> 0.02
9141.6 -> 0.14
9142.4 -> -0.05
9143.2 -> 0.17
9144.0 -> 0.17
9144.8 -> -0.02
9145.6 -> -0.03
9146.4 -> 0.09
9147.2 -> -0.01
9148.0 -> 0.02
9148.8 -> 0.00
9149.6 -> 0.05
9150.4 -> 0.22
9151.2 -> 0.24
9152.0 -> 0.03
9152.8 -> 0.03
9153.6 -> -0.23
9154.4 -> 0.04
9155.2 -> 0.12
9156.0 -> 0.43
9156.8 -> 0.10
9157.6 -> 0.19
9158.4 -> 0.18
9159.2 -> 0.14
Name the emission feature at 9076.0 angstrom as [O III] 5007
